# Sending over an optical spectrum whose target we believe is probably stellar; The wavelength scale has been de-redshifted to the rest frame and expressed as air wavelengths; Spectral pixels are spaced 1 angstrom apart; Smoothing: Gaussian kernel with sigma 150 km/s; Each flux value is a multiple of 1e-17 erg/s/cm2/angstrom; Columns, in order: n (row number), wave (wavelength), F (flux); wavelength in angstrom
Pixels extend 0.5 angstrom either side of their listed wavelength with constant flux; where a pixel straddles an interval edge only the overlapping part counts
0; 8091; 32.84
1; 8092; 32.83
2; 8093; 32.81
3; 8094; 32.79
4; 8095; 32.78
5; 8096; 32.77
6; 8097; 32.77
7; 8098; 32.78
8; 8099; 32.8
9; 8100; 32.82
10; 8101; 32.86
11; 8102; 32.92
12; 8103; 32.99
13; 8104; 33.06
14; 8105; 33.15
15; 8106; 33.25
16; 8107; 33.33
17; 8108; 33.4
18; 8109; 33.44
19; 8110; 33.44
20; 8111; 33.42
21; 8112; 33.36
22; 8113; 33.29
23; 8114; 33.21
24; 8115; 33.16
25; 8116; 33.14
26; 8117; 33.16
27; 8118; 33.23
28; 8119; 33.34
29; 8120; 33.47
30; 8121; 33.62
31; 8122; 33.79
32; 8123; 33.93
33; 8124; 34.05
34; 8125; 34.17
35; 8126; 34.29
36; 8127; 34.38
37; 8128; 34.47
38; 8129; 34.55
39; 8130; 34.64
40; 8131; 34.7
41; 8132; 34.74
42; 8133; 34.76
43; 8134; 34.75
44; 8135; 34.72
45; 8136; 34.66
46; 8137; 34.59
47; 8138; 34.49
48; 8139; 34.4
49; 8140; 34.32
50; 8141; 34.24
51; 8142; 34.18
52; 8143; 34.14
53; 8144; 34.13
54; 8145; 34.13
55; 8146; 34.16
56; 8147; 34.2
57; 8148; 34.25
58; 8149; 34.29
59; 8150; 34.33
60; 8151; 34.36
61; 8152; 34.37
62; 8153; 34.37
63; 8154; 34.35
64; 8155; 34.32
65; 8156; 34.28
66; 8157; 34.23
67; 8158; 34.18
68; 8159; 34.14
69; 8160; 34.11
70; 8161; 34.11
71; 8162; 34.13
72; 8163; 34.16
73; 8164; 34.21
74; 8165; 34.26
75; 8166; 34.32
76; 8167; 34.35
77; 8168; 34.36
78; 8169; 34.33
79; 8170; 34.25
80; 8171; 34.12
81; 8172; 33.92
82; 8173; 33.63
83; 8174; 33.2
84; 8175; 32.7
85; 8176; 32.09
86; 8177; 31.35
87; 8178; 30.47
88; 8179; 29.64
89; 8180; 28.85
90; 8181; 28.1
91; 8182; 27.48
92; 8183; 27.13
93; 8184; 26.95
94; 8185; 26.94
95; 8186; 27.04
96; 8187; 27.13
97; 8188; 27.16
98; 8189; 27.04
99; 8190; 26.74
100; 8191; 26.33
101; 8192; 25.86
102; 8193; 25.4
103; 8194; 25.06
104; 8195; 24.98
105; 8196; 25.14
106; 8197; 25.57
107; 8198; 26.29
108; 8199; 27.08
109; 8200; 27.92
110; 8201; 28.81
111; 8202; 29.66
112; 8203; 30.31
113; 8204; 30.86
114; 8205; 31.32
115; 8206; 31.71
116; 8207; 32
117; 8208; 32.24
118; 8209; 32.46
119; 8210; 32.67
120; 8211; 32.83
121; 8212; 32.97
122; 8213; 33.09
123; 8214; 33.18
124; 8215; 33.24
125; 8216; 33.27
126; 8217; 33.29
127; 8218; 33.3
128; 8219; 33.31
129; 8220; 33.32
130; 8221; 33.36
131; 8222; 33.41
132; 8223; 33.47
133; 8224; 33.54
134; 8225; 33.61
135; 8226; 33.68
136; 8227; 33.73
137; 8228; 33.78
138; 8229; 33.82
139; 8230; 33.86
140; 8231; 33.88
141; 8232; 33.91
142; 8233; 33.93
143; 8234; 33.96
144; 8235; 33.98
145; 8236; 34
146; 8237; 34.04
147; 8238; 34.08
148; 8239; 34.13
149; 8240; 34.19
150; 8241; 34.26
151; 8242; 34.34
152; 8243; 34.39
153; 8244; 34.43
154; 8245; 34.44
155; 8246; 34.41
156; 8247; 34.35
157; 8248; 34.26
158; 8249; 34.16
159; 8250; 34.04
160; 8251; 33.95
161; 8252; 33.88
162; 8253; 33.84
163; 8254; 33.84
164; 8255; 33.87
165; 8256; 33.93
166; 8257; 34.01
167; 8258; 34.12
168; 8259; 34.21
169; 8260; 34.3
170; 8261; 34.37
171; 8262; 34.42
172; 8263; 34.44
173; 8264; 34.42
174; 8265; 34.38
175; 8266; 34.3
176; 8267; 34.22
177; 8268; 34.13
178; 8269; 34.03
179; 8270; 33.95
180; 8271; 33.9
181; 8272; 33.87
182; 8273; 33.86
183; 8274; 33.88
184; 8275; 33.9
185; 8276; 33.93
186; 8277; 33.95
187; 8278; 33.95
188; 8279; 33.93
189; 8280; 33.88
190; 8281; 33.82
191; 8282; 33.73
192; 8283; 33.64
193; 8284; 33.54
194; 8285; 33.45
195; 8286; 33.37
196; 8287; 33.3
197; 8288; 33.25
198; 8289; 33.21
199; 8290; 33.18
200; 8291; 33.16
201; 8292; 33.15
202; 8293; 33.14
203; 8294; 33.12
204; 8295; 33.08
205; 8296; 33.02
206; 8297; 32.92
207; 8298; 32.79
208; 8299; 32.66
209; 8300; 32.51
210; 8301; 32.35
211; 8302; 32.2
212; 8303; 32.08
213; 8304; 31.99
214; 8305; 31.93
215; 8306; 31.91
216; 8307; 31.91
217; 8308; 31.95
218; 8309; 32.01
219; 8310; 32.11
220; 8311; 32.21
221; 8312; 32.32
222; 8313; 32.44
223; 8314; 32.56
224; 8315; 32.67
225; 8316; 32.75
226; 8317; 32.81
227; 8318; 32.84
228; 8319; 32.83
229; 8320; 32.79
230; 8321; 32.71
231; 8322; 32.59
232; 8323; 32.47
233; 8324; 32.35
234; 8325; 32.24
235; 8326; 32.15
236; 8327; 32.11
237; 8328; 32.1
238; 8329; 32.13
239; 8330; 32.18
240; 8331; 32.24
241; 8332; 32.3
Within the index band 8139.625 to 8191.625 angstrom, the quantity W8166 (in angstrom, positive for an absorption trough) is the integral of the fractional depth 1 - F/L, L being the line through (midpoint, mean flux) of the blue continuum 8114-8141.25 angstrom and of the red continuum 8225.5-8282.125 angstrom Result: 2.8 angstrom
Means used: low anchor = 34.1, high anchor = 34.1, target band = 32.3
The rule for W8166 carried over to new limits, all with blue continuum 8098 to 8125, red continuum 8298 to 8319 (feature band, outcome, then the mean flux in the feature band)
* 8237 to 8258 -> -0.97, 34.1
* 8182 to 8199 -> 3.39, 26.4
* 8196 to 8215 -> 1.33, 30.5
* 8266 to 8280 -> -0.63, 34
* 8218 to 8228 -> -0.23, 33.5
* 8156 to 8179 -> -0.39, 33.6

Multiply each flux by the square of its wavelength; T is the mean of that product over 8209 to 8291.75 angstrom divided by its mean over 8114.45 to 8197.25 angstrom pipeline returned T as 1.1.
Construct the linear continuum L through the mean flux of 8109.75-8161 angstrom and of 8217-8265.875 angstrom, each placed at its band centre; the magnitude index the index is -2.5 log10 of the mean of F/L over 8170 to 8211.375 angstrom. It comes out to 0.166 mag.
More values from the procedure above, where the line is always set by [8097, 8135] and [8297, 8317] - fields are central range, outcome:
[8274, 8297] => -0.03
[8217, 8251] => -0.04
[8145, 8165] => -0.03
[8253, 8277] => -0.05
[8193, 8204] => 0.21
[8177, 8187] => 0.18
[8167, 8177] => -0.01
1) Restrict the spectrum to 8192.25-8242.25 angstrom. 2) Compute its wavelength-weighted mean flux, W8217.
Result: 31.9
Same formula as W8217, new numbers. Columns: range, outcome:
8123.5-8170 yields 34.3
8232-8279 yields 34.1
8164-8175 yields 34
